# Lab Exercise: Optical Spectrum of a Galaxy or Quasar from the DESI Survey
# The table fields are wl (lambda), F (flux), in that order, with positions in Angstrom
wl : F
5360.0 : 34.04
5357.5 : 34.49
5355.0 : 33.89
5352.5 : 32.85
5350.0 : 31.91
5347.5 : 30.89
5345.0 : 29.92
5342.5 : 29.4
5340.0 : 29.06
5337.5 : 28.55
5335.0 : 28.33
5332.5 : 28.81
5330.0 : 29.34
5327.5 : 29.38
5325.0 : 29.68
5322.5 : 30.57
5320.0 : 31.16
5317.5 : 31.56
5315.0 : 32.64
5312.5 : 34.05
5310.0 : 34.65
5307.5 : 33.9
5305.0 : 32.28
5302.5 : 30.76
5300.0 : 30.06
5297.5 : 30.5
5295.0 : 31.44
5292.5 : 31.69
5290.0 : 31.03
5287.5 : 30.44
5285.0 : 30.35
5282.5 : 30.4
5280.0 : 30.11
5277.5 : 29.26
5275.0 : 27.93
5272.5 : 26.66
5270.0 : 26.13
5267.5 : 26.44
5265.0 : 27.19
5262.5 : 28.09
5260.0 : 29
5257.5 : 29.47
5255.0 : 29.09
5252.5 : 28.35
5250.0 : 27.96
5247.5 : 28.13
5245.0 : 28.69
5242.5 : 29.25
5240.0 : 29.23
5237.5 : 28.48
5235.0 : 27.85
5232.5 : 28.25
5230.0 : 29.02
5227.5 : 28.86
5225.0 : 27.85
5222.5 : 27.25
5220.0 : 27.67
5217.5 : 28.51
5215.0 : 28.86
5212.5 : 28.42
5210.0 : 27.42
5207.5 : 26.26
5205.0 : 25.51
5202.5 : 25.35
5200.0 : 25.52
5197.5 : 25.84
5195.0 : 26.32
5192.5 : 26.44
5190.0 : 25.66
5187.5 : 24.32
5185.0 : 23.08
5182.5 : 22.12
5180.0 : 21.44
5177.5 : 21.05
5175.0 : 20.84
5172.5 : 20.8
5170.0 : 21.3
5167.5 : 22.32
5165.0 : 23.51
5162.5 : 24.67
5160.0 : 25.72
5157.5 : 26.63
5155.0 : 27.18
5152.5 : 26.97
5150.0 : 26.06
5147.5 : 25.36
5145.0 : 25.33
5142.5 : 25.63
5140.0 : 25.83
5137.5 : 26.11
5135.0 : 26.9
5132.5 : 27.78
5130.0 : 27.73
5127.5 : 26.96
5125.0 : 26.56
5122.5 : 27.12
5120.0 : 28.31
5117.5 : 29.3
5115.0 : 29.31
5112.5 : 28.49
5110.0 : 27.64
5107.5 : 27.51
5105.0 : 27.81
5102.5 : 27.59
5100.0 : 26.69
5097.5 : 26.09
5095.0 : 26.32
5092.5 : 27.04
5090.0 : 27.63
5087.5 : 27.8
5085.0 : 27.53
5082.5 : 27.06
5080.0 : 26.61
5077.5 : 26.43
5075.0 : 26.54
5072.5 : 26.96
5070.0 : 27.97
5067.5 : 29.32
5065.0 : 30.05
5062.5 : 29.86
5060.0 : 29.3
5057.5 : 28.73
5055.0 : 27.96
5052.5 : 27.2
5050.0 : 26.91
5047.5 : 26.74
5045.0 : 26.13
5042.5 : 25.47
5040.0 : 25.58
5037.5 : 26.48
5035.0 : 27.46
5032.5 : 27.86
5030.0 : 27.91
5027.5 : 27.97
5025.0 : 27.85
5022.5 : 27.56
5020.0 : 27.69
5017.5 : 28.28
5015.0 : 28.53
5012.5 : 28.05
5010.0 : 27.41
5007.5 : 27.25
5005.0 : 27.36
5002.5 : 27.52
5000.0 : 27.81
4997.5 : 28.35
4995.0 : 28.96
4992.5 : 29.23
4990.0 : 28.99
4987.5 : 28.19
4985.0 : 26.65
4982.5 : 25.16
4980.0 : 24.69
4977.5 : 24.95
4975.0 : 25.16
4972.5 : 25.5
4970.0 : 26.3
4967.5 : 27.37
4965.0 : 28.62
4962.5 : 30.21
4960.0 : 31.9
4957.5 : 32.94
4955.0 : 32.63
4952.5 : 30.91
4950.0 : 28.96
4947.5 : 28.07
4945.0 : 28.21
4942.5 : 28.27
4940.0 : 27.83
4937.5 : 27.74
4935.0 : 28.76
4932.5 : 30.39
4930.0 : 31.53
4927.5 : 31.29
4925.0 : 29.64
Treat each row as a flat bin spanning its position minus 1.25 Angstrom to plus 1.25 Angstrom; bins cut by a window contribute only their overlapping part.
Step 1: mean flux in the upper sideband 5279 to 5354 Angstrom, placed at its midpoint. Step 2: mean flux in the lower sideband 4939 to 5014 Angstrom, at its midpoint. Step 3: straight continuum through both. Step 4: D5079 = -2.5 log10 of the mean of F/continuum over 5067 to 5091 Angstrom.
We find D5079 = 0.06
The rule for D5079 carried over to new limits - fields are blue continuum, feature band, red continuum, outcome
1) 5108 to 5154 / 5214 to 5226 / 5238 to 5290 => 0.00 mag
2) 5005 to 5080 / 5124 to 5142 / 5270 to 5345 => 0.07 mag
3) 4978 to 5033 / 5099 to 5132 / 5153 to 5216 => -0.08 mag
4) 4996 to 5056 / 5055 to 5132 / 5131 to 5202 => -0.07 mag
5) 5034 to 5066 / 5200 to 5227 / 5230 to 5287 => 0.04 mag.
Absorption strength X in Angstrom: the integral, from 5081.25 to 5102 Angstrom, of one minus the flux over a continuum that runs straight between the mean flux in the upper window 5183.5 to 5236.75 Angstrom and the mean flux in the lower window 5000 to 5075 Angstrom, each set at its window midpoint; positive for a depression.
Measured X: 0.3 Angstrom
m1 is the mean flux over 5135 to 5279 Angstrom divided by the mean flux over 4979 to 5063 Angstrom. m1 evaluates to 1.0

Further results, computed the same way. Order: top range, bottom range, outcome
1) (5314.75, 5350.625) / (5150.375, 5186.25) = 1.28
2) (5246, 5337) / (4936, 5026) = 1.06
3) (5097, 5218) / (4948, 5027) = 0.92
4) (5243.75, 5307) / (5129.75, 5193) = 1.19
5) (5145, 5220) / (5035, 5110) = 0.91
